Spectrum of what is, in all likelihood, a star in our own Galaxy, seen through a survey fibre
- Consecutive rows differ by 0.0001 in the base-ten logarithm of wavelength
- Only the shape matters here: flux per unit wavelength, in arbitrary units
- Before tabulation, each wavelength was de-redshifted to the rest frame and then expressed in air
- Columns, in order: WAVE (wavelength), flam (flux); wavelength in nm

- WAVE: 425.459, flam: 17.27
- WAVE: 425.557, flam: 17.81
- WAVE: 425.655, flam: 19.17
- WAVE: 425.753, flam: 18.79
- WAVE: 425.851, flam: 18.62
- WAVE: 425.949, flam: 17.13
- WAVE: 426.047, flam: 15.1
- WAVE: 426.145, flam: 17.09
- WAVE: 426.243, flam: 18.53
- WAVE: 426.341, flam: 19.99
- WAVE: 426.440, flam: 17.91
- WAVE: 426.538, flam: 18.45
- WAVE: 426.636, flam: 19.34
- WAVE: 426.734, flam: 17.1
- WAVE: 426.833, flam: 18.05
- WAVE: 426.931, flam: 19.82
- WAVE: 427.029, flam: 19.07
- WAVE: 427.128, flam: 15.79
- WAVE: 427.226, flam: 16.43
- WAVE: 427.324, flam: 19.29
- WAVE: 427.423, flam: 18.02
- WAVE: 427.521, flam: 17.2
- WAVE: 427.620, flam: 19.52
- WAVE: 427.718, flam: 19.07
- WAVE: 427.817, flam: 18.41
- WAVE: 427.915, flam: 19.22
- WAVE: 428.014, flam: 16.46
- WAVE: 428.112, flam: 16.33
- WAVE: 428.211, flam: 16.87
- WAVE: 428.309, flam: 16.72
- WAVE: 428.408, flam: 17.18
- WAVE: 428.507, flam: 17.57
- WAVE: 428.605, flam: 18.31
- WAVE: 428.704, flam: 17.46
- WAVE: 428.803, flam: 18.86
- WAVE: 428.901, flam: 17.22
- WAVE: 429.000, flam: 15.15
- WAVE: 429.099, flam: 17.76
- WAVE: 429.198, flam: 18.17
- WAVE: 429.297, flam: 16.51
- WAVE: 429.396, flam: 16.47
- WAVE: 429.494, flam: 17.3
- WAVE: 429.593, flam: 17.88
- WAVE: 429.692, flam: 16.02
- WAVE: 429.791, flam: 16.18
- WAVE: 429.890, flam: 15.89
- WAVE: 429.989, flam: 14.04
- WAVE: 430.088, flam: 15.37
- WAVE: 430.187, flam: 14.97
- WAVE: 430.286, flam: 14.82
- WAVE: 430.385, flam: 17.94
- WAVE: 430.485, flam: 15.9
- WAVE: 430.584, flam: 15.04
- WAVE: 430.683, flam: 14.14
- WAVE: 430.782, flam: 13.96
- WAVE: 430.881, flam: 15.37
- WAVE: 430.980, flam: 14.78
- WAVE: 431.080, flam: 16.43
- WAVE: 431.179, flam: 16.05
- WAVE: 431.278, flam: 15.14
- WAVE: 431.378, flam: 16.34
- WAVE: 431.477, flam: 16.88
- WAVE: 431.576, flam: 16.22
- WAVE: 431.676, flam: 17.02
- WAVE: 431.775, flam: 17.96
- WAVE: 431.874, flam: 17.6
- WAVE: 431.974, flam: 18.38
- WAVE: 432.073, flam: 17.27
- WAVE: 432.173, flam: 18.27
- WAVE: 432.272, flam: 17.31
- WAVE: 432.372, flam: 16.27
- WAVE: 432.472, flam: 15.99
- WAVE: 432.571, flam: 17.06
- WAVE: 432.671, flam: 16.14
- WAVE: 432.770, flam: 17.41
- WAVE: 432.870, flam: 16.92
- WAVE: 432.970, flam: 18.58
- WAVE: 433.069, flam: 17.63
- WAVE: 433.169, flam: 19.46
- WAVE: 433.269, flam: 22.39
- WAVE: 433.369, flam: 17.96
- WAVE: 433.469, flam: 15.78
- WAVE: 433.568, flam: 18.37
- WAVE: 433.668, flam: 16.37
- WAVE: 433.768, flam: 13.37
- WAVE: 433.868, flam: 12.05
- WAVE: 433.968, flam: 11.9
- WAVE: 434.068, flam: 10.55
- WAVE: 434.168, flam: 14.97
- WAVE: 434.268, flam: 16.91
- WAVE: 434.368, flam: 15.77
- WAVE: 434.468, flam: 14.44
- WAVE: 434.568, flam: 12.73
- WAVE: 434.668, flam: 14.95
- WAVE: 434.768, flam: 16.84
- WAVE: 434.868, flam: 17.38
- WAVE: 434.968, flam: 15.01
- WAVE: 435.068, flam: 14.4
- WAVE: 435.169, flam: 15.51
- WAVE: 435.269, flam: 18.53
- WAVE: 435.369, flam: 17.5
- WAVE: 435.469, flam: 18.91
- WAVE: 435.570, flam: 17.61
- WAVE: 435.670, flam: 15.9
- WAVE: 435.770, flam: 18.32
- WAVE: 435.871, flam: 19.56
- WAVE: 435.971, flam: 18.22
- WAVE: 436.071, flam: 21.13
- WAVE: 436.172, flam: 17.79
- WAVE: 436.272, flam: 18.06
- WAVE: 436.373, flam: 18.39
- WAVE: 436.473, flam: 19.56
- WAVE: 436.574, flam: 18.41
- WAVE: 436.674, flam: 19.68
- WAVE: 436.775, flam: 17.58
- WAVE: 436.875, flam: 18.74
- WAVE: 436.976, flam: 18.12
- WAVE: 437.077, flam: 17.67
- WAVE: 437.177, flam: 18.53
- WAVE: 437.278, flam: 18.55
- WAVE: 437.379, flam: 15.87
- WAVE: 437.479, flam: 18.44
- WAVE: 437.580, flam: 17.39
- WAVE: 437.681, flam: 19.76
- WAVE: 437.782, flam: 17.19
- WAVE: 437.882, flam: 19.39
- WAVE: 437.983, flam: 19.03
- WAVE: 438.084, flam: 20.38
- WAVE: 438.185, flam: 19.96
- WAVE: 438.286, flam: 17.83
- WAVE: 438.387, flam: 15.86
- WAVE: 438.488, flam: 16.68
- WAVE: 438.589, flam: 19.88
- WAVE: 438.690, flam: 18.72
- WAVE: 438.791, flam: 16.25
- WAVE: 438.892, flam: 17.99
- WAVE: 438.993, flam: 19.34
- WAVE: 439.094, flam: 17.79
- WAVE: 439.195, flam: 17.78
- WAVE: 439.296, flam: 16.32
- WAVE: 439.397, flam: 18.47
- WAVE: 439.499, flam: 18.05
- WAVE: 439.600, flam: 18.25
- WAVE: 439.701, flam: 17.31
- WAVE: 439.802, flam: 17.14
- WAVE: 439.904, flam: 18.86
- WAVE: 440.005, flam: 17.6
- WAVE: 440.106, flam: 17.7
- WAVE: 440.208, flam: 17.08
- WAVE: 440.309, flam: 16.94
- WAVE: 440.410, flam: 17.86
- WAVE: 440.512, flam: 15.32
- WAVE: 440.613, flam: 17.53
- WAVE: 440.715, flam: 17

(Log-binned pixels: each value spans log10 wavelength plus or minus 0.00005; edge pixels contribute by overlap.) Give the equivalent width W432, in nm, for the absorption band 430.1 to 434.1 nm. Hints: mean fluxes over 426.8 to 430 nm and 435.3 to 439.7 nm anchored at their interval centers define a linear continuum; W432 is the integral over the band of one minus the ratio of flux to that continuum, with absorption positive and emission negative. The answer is 0.33 nm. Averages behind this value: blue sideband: 17.4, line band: 16.3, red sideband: 18.2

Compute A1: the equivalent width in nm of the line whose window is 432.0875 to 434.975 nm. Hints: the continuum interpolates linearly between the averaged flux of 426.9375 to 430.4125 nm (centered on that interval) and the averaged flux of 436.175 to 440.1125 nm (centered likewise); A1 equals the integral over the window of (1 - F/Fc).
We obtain 0.24 nm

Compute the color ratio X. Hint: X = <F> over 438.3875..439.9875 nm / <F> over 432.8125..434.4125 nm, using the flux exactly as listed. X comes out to 1.1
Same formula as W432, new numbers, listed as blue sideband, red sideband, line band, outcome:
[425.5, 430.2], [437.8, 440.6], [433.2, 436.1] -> 0.24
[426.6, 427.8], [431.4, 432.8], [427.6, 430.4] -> 0.13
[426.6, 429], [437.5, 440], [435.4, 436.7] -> -0.03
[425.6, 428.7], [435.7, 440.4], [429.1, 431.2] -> 0.25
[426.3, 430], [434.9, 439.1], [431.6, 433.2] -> 0.04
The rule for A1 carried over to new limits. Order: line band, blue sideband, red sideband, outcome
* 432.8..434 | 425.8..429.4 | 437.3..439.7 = 0.075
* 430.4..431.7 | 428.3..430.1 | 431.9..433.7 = 0.121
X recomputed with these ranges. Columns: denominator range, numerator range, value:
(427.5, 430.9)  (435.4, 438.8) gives 1.10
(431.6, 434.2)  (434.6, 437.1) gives 1.06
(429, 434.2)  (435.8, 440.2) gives 1.12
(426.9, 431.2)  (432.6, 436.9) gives 1.01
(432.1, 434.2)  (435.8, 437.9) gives 1.12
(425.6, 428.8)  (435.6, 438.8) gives 1.02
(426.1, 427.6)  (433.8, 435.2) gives 0.80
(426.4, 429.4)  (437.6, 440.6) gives 1.01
